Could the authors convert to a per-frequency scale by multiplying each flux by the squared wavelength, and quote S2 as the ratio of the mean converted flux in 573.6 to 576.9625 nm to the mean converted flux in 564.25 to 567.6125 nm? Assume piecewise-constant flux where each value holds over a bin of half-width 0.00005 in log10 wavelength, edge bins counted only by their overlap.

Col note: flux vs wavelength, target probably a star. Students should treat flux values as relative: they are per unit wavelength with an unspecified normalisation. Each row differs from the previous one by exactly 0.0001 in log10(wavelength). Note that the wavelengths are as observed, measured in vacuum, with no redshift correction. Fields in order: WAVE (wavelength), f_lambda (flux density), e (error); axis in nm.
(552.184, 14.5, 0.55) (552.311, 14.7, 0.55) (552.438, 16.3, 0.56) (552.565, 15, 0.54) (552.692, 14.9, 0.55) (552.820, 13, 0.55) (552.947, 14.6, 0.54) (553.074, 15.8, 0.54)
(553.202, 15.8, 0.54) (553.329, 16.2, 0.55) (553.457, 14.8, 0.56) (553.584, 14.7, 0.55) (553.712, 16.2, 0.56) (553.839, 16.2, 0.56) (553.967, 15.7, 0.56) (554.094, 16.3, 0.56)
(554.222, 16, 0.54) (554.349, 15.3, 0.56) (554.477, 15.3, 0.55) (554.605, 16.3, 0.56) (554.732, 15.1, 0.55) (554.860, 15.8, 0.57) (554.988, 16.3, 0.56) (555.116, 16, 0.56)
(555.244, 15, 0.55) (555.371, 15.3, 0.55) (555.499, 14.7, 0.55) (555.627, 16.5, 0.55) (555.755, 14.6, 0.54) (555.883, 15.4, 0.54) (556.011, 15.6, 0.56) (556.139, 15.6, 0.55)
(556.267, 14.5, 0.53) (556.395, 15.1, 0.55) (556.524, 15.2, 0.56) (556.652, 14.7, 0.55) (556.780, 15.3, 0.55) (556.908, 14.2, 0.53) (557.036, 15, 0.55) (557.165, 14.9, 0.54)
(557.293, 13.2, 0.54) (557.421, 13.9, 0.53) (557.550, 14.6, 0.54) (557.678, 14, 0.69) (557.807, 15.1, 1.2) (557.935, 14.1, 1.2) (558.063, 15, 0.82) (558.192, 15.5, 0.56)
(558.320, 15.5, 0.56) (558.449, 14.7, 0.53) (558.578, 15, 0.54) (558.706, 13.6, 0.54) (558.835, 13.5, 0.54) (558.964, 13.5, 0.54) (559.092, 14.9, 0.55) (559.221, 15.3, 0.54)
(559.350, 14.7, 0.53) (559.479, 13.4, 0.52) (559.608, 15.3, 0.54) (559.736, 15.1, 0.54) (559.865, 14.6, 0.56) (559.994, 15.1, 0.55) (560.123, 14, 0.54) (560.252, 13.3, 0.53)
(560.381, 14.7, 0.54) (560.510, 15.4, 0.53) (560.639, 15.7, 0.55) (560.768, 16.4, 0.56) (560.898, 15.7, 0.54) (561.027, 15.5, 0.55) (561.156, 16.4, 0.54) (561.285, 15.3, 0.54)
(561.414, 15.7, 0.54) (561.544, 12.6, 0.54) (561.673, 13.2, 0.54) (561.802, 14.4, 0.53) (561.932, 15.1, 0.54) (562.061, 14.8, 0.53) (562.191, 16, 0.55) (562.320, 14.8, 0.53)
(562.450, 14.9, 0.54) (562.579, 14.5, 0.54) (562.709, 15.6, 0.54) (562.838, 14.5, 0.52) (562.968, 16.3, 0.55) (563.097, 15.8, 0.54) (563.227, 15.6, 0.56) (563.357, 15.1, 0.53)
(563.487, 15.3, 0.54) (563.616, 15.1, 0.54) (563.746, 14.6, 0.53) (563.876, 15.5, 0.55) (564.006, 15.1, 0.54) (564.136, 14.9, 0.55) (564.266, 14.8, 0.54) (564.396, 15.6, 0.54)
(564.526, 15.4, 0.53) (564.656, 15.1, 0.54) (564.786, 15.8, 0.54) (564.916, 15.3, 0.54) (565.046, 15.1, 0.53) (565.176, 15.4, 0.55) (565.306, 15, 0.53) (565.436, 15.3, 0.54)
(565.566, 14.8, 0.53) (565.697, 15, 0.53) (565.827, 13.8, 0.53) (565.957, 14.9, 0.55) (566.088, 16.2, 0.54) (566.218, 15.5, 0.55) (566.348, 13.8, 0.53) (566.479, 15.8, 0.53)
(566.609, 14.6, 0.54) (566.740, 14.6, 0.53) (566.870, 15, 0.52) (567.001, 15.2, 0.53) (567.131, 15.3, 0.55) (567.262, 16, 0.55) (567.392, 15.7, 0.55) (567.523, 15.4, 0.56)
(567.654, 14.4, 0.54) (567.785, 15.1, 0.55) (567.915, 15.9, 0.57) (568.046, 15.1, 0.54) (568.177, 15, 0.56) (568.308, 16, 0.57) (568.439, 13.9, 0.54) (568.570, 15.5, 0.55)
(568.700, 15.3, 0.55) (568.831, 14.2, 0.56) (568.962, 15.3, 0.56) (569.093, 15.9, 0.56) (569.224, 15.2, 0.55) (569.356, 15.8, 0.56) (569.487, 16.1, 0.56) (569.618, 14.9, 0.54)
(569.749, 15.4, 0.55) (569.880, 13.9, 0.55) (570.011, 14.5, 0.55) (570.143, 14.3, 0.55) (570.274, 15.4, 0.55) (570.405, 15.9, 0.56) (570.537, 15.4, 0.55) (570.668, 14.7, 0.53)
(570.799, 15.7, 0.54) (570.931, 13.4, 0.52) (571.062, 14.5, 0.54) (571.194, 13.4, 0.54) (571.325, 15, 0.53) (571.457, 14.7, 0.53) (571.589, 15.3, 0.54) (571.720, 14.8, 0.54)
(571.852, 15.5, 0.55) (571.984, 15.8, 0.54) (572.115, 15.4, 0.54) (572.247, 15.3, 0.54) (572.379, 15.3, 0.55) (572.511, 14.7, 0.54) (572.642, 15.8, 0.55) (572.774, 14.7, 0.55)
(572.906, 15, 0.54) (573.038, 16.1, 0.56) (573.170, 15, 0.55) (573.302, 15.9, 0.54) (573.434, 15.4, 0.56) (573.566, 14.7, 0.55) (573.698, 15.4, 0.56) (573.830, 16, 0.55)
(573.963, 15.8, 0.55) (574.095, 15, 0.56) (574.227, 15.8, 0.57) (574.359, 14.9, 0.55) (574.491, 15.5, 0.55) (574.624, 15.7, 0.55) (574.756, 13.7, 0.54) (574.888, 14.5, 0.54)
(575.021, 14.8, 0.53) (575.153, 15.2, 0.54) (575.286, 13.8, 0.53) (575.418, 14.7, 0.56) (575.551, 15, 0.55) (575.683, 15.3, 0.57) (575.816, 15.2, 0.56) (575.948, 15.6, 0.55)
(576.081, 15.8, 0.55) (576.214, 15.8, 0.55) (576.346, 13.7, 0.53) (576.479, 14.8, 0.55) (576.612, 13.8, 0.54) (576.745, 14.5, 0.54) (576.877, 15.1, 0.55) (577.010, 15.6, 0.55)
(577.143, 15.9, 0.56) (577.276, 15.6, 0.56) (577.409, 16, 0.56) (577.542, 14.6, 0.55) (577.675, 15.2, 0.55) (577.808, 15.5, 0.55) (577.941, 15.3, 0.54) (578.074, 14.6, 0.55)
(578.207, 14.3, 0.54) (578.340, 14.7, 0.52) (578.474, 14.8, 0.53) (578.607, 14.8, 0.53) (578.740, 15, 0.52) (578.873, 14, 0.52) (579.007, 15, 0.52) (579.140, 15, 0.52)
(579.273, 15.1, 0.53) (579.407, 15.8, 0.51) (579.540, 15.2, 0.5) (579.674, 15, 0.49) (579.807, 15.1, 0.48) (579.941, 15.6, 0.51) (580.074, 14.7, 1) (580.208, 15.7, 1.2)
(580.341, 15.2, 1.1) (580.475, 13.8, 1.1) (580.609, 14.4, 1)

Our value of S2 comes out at 1.0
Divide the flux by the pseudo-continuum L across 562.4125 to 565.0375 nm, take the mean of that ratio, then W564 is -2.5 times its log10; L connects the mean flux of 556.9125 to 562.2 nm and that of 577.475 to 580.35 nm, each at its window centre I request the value -0.03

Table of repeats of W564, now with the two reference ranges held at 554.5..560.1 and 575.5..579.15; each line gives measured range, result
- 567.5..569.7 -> -0.019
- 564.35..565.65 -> -0.024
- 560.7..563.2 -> -0.015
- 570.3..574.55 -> -0.014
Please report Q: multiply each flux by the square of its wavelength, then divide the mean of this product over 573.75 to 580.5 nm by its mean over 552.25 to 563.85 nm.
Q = 1.07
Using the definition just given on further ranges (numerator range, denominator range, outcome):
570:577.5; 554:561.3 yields 1.06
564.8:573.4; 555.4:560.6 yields 1.07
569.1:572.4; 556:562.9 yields 1.06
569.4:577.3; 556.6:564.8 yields 1.06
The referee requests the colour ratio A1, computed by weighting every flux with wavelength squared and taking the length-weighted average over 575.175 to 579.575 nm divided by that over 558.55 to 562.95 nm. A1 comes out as 1.08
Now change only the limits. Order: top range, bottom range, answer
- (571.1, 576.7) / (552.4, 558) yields 1.06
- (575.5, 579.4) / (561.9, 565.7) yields 1.04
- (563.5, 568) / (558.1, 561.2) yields 1.04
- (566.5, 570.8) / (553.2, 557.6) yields 1.04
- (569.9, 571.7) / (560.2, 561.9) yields 1.02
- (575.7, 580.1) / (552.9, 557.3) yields 1.06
